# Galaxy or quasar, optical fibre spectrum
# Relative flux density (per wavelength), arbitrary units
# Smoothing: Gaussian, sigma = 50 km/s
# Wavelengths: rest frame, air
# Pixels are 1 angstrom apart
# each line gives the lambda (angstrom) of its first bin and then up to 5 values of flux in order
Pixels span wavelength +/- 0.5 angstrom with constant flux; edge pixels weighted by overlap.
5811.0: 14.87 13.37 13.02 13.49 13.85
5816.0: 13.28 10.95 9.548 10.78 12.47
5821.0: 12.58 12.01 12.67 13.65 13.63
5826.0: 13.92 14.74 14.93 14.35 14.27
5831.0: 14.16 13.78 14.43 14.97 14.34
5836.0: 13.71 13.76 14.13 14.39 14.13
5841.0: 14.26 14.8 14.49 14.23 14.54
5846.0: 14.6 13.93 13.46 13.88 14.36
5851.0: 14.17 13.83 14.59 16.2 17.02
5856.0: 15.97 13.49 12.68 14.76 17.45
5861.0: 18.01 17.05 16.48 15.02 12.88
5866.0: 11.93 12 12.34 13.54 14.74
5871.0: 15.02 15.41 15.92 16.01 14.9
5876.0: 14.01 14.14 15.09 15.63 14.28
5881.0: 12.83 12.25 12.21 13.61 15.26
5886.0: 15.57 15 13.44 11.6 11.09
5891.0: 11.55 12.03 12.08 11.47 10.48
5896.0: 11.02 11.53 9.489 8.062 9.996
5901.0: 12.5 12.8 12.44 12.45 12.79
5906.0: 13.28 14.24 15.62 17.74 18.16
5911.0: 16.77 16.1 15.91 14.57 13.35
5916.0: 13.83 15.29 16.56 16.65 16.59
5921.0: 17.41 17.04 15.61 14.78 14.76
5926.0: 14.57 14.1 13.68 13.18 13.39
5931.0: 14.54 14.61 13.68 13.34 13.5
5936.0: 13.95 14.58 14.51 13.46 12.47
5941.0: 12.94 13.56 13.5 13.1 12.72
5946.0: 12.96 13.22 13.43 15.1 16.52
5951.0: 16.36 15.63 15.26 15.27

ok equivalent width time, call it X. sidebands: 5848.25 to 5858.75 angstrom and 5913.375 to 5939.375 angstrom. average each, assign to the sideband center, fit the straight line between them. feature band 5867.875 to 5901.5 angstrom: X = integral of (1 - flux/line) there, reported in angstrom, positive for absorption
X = 3.6 angstrom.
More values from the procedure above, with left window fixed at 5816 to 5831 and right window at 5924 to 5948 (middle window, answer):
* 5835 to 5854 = -1.67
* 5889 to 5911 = 1.56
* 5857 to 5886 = -2.67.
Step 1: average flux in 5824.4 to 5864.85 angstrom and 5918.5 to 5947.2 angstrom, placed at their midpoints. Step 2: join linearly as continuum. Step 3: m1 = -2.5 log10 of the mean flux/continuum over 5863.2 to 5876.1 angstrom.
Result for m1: 0.03 mag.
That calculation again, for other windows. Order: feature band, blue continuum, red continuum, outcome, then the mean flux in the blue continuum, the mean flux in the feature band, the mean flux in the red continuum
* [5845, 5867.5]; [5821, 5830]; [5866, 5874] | -0.05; 13.7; 14.7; 14.1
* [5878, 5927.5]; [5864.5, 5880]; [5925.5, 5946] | 0.01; 14.2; 13.8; 13.7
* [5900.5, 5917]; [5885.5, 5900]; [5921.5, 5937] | -0.14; 11.7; 14.6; 14.3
